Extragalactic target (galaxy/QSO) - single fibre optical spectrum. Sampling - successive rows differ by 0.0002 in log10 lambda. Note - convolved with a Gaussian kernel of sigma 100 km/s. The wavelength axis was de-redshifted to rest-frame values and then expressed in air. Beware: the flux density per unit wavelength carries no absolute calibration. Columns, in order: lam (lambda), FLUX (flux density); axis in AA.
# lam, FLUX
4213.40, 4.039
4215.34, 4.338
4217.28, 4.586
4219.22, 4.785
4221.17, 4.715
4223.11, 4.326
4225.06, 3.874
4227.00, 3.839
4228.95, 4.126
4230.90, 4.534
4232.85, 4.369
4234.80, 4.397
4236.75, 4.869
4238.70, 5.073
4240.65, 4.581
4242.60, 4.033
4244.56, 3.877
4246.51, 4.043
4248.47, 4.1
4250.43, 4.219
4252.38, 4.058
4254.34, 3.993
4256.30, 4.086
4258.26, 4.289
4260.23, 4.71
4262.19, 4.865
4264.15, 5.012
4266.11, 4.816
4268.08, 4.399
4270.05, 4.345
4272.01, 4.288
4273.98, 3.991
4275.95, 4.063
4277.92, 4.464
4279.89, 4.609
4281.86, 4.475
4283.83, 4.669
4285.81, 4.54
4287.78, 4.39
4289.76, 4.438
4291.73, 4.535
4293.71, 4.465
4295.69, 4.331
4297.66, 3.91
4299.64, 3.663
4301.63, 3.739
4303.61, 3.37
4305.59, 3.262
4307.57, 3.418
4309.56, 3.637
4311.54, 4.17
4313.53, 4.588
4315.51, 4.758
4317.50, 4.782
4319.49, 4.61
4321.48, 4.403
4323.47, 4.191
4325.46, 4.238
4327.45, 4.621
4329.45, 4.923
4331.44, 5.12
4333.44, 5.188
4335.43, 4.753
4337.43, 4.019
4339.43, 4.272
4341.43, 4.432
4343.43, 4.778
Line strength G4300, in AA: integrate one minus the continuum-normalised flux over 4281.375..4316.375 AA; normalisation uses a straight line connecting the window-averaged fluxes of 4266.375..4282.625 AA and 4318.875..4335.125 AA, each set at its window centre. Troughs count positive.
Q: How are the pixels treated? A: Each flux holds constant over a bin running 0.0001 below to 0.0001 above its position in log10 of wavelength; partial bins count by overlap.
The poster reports 2.9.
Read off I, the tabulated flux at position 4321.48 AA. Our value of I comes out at 4.403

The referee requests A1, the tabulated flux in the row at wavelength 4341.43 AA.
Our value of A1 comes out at 4.432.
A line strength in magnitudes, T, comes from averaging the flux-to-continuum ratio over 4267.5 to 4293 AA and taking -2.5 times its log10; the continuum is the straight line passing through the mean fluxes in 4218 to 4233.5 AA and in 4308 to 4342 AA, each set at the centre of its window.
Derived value 0.00 mag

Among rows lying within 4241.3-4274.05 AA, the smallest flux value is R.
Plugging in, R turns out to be 3.877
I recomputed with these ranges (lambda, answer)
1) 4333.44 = 5.188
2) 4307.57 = 3.418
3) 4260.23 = 4.71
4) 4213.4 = 4.039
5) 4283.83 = 4.669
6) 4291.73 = 4.535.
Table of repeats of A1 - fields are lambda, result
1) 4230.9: 4.534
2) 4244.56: 3.877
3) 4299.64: 3.663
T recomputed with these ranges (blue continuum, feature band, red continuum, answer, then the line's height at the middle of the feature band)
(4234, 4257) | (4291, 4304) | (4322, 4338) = 0.12 mag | 4.5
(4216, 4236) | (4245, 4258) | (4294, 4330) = 0.05 mag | 4.3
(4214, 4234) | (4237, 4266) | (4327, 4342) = 0.01 mag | 4.43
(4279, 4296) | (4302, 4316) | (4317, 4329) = 0.17 mag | 4.49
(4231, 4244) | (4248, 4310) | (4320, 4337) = 0.09 mag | 4.59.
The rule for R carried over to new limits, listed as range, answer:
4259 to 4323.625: 3.262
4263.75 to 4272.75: 4.288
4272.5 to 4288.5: 3.991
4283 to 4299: 3.91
